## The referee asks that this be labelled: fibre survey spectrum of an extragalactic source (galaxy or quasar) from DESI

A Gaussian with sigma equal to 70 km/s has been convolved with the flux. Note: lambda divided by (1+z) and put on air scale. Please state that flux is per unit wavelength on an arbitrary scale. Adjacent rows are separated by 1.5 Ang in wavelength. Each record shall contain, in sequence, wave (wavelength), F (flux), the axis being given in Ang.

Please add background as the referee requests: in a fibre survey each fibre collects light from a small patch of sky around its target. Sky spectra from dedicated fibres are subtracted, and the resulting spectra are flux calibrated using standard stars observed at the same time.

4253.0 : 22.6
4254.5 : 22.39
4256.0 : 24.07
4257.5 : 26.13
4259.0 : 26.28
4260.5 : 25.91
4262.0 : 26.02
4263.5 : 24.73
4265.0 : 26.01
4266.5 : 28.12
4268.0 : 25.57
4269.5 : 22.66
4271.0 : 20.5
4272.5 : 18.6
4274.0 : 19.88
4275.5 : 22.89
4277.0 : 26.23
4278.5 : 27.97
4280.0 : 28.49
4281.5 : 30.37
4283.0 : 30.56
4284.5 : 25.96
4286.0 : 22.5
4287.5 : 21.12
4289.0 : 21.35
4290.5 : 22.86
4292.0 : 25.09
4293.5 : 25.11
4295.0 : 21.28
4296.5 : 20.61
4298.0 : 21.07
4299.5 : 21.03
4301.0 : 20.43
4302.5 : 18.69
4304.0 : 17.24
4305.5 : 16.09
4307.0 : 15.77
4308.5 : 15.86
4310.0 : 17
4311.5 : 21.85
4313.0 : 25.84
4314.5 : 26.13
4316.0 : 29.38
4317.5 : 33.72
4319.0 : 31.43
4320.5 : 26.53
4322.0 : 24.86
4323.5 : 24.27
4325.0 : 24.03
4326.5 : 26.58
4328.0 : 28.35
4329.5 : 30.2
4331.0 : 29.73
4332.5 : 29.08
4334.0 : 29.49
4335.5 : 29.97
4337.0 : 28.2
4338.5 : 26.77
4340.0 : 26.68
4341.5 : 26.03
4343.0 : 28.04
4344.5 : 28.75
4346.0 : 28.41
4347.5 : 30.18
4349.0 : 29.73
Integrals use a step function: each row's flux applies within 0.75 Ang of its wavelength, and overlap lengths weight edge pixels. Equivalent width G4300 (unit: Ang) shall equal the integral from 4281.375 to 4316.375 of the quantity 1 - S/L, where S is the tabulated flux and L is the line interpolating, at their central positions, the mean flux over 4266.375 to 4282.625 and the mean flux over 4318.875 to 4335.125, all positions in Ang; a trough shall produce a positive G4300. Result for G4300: 5.4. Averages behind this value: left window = 24.7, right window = 27.6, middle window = 22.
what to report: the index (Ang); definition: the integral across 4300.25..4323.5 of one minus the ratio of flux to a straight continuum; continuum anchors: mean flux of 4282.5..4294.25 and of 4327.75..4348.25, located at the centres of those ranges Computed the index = 3.2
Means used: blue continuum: 24.2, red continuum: 28.6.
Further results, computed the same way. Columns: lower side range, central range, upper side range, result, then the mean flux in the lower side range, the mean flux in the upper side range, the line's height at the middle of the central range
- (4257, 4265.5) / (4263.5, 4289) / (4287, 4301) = -0.69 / 25.8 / 22.1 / 24.1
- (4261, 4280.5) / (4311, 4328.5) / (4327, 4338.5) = 0.70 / 24.4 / 29.1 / 28.1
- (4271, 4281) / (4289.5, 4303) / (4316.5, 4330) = 1.95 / 23.9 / 27.8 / 25.6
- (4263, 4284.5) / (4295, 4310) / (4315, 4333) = 4.62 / 25.2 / 28.1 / 26.9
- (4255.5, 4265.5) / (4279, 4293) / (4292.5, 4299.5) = -1.42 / 25.6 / 22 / 23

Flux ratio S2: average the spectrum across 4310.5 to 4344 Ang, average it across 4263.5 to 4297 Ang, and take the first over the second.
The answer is 1.13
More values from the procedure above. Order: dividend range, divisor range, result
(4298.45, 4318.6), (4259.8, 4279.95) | 0.89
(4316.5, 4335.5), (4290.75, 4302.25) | 1.29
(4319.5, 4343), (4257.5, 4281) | 1.11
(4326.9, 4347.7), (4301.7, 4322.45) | 1.25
